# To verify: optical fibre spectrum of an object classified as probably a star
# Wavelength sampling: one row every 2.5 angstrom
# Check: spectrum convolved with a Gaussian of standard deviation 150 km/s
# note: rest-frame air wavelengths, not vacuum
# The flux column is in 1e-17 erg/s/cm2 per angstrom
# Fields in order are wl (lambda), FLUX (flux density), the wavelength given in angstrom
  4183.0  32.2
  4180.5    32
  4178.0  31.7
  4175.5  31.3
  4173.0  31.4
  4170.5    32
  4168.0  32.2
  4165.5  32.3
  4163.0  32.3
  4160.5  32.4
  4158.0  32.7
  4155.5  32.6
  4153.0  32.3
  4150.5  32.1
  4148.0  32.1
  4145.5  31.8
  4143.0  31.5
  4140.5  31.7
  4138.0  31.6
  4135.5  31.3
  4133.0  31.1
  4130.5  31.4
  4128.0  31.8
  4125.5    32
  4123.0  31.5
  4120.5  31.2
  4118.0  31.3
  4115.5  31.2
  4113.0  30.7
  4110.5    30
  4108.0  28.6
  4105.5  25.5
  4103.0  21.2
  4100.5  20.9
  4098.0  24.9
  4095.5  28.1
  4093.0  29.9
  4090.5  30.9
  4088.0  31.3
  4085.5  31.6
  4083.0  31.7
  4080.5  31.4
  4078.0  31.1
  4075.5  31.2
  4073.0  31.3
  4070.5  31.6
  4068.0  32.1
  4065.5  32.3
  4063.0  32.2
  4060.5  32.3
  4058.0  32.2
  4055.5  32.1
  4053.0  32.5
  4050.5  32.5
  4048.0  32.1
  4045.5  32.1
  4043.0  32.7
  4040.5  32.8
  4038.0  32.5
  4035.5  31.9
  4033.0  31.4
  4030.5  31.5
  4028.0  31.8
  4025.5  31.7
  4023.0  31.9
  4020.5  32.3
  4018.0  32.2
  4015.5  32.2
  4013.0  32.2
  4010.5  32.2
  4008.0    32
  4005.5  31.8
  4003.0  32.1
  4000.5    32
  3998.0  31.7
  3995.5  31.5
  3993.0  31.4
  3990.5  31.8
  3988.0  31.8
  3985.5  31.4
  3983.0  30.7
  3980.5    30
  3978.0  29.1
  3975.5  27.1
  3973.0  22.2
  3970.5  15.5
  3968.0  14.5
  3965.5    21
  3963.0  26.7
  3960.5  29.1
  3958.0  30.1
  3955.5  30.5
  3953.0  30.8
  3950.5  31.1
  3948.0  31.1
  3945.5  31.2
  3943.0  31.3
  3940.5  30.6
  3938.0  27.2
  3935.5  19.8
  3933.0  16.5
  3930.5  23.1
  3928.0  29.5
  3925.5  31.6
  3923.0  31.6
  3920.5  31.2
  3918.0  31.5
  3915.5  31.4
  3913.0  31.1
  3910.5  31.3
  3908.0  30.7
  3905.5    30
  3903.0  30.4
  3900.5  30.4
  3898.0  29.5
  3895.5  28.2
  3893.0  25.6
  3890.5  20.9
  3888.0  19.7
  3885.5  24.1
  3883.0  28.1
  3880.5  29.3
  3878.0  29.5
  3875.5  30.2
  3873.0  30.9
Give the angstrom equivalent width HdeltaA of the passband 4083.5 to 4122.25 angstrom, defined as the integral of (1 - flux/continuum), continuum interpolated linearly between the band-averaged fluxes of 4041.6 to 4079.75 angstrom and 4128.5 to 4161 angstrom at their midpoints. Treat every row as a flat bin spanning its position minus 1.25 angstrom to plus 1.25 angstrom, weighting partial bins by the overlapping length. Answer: 4.1 angstrom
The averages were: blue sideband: 32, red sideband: 31.9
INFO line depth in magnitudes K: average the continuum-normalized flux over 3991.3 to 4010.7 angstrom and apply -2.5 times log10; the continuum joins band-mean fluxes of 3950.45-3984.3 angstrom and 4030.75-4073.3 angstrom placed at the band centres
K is -0.118 mag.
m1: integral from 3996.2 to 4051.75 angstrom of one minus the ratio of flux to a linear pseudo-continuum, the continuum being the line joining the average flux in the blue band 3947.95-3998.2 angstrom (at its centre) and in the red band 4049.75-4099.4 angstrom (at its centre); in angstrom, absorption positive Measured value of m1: -4.8 angstrom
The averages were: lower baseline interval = 27.9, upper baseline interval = 31.1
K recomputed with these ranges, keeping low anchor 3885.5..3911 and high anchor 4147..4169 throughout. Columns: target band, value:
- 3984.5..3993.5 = -0.09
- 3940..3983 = 0.05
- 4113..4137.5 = 0.01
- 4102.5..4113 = 0.15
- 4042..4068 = -0.07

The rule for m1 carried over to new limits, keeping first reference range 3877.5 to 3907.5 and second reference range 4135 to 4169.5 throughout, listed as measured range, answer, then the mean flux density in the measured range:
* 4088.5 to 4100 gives 1.1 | 28.1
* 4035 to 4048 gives -1.0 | 32.4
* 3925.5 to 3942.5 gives 1.6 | 25.3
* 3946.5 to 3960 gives -1.1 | 30.6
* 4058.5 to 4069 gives -0.6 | 32.2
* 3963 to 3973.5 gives 3.5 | 19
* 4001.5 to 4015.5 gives -1.3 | 32.1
